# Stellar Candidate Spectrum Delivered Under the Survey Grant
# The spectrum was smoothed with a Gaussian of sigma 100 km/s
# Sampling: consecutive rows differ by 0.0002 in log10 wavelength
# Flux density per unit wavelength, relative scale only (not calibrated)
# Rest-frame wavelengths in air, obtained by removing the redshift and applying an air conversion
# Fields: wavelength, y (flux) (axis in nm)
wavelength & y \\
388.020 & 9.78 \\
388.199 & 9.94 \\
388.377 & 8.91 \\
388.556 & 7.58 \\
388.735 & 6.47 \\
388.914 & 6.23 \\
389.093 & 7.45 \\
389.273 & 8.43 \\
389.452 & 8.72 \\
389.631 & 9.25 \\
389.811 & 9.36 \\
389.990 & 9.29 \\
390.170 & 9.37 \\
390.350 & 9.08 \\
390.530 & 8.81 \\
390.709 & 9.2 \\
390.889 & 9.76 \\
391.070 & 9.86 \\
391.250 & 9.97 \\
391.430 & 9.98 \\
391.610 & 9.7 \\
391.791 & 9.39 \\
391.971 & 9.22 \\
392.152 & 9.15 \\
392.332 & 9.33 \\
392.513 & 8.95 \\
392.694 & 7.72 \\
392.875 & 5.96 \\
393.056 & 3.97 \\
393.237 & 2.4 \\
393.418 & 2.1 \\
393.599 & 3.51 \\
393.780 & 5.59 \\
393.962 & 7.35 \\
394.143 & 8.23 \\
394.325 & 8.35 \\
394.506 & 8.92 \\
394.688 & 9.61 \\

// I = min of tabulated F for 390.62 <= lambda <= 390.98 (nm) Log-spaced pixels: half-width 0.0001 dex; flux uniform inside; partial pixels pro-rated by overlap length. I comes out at 9.2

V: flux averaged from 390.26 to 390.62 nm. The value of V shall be 8.96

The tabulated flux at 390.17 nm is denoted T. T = 9.37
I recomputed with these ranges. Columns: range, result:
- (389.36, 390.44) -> 8.72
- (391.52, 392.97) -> 5.96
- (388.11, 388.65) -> 7.58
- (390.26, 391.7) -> 8.81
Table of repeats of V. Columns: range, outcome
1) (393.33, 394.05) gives 4.64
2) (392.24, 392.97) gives 7.97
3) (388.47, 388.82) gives 7.03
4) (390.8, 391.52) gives 9.89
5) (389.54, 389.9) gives 9.3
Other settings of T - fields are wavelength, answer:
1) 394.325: 8.35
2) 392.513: 8.95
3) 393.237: 2.4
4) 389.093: 7.45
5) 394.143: 8.23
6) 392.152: 9.15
